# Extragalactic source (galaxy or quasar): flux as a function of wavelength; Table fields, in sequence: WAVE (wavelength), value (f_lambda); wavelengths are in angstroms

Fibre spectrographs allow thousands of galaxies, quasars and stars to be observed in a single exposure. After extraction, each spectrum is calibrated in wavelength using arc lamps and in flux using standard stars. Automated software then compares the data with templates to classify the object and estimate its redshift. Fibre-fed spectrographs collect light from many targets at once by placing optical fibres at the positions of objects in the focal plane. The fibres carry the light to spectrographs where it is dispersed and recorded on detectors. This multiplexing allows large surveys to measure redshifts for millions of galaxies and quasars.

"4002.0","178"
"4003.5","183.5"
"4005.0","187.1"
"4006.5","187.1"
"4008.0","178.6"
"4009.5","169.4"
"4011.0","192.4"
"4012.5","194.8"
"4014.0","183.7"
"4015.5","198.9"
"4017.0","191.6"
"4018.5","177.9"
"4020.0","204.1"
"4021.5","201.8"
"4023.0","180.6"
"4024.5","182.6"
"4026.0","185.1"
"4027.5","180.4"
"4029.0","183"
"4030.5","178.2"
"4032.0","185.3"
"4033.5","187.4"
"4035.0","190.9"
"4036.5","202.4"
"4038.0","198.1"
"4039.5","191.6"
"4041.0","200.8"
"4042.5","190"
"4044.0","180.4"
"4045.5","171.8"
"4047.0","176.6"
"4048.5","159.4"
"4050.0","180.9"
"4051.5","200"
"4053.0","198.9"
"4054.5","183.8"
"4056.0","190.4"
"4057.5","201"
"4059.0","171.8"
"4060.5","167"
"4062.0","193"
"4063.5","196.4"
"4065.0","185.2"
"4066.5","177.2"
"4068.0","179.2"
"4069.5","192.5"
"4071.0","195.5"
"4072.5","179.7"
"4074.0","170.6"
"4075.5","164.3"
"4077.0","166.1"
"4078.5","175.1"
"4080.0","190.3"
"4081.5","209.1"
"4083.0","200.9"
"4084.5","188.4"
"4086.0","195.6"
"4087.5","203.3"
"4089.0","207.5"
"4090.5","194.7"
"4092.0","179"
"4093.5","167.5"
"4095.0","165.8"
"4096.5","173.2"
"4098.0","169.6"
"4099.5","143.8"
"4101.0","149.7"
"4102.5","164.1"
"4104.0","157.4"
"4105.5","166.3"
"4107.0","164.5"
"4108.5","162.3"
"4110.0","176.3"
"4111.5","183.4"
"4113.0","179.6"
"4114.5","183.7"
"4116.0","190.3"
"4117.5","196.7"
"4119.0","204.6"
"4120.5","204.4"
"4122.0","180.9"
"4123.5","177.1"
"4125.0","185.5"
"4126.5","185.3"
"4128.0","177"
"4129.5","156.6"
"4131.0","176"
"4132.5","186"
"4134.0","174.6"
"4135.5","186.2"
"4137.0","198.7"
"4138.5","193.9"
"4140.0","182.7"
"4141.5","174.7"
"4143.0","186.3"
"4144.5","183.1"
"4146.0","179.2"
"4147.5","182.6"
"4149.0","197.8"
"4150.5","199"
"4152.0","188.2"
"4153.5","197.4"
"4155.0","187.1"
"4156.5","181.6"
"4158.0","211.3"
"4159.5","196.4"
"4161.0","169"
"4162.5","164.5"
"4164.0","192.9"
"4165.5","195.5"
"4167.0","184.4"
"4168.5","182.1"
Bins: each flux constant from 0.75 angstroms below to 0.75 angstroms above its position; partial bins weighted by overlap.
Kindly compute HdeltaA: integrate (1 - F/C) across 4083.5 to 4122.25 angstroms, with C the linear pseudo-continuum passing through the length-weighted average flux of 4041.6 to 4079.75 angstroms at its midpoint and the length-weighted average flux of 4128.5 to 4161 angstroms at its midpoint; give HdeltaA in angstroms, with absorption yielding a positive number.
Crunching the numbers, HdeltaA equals 1.1 angstroms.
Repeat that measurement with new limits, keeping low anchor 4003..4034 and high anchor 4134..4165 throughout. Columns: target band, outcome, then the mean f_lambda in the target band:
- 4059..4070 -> 0.2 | 183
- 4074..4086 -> 0.1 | 185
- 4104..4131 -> 1.0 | 180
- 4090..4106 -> 1.8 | 166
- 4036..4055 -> -0.1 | 187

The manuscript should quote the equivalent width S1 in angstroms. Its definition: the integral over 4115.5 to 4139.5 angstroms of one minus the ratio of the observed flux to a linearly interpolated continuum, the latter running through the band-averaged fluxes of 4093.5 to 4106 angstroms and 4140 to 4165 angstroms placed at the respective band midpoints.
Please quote -1.52 angstroms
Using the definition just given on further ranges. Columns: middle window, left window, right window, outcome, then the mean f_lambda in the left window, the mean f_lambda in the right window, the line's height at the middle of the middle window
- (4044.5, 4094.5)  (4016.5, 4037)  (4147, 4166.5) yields 0.9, 188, 190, 188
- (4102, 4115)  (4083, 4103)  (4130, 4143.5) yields 0.7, 178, 184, 180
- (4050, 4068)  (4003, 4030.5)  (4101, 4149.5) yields -0.3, 187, 181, 184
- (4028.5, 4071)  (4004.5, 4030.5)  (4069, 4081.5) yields -0.7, 187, 181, 183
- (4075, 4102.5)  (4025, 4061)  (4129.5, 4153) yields 0.8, 186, 185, 185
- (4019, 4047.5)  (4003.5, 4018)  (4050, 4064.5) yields 0.0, 187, 189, 188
